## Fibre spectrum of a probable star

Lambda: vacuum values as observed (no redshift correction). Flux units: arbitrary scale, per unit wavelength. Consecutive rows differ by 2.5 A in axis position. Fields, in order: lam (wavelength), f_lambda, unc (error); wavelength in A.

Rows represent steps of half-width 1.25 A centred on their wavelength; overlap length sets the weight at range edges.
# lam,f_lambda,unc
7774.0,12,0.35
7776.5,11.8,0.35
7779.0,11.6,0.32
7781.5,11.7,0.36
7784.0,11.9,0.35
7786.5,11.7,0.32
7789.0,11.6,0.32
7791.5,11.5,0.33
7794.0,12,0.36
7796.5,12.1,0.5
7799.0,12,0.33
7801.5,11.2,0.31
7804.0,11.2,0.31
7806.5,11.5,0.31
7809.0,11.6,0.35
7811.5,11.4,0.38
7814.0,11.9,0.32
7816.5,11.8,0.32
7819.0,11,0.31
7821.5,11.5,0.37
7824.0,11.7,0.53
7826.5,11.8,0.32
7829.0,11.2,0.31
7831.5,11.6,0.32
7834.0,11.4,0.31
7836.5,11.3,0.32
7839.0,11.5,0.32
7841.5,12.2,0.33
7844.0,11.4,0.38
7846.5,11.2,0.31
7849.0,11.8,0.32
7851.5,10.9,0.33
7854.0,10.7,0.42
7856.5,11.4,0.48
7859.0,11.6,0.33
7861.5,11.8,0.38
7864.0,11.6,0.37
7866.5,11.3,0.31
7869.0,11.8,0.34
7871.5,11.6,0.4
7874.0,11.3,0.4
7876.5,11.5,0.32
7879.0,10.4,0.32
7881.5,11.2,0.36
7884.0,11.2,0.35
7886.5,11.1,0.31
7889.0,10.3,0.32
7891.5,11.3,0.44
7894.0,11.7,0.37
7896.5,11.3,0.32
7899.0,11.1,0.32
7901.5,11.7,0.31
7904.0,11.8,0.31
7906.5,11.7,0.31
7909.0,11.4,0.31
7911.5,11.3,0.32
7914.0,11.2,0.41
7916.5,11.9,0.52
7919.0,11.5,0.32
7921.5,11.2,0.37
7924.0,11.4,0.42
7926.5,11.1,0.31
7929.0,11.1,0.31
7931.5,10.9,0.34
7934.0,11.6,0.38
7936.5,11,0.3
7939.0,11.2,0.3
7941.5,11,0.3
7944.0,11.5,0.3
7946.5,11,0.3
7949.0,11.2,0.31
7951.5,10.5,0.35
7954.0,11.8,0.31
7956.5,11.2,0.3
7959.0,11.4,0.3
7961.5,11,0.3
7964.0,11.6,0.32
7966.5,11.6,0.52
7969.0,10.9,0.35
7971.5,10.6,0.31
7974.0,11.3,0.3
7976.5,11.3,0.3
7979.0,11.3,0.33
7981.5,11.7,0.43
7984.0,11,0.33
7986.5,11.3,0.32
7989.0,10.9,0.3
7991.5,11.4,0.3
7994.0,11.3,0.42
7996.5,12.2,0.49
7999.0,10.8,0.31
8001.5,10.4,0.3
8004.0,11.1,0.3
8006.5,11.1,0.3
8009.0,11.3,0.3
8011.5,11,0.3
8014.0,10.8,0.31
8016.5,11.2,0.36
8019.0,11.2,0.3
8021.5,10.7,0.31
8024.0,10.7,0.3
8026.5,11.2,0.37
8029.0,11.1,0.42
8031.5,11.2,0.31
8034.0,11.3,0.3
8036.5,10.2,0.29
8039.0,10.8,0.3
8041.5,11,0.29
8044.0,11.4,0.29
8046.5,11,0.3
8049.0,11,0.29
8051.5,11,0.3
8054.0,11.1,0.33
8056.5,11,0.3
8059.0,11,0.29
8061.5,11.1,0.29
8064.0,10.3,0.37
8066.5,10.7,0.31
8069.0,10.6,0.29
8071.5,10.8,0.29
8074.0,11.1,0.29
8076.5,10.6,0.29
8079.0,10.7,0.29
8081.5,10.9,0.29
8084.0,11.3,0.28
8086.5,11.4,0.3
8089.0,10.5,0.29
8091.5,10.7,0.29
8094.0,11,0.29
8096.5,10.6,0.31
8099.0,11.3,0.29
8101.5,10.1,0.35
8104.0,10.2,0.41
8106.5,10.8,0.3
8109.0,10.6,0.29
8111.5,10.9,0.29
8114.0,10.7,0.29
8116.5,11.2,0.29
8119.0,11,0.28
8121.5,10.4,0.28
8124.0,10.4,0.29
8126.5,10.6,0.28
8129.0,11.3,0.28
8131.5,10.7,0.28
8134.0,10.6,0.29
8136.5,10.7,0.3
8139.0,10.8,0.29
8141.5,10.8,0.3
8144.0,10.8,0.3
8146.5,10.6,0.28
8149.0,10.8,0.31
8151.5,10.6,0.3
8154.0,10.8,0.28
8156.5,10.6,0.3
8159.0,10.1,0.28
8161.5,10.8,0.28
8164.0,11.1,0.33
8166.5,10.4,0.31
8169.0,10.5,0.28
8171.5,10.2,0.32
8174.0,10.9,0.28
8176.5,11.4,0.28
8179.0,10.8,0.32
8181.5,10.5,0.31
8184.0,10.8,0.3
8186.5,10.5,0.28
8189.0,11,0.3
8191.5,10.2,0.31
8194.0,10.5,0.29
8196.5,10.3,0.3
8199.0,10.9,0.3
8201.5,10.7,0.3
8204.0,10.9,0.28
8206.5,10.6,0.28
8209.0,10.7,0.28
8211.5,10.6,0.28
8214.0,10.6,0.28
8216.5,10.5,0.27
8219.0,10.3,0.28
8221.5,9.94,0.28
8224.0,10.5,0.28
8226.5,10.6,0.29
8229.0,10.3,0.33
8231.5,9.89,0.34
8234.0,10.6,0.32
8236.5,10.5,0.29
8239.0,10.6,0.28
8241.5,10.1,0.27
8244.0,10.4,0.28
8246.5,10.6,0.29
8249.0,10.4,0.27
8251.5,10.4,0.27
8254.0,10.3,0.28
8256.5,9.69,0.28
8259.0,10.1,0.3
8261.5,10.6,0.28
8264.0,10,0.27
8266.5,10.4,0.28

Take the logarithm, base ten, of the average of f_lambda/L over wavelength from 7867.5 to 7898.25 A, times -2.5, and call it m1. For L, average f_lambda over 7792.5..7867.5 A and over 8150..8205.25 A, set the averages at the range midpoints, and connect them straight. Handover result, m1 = 0.02 mag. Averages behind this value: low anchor 11.5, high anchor 10.7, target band 11.2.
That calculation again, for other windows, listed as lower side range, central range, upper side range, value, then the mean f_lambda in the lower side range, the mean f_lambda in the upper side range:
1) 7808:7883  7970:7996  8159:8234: -0.01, 11.4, 10.6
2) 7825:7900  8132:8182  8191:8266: -0.01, 11.4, 10.4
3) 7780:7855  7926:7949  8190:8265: 0.01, 11.5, 10.4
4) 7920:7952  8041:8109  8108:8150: 0.00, 11.1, 10.8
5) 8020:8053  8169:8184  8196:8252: -0.01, 11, 10.5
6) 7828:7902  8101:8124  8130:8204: 0.01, 11.3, 10.7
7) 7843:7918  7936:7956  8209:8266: 0.00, 11.4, 10.4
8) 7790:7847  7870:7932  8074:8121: 0.00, 11.6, 10.8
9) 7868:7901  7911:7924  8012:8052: -0.02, 11.2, 11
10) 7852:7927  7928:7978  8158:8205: 0.00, 11.3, 10.7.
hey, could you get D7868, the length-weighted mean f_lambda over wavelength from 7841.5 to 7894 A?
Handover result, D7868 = 11.3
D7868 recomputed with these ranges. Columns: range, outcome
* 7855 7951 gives 11.3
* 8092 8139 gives 10.7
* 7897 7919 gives 11.5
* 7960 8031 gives 11.1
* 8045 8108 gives 10.8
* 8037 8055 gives 11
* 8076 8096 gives 10.9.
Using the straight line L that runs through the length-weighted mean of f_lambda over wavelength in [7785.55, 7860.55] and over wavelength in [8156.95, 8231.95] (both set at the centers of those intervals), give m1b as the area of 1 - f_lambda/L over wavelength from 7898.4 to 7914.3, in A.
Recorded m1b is -0.2 A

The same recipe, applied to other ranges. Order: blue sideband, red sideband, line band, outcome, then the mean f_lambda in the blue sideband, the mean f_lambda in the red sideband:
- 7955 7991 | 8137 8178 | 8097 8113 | 0.3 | 11.2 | 10.7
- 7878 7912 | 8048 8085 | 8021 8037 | 0.0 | 11.3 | 10.9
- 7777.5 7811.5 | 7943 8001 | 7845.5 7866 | 0.2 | 11.7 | 11.2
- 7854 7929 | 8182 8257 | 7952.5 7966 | -0.3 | 11.4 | 10.5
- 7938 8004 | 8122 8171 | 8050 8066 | 0.0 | 11.2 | 10.7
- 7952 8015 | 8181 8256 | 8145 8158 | 0.0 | 11.2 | 10.5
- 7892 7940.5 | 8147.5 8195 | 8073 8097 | 0.0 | 11.4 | 10.7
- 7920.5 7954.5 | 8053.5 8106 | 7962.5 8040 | -0.8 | 11.2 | 10.8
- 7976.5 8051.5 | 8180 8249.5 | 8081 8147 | 0.1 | 11.1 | 10.5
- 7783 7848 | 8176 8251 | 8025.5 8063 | -0.1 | 11.6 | 10.5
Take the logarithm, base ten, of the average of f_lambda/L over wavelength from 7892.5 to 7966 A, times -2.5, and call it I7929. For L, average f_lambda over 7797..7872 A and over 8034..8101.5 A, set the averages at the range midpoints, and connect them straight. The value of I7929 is -0.01 mag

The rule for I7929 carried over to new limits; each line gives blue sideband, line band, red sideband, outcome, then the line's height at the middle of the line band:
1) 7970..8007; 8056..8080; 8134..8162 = 0.01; 10.9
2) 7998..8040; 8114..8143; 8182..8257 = -0.01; 10.7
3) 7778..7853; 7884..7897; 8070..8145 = 0.02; 11.4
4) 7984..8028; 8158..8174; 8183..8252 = 0.01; 10.6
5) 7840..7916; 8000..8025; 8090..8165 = 0.01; 11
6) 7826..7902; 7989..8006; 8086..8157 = -0.01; 11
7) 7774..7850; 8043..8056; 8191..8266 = -0.02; 10.9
